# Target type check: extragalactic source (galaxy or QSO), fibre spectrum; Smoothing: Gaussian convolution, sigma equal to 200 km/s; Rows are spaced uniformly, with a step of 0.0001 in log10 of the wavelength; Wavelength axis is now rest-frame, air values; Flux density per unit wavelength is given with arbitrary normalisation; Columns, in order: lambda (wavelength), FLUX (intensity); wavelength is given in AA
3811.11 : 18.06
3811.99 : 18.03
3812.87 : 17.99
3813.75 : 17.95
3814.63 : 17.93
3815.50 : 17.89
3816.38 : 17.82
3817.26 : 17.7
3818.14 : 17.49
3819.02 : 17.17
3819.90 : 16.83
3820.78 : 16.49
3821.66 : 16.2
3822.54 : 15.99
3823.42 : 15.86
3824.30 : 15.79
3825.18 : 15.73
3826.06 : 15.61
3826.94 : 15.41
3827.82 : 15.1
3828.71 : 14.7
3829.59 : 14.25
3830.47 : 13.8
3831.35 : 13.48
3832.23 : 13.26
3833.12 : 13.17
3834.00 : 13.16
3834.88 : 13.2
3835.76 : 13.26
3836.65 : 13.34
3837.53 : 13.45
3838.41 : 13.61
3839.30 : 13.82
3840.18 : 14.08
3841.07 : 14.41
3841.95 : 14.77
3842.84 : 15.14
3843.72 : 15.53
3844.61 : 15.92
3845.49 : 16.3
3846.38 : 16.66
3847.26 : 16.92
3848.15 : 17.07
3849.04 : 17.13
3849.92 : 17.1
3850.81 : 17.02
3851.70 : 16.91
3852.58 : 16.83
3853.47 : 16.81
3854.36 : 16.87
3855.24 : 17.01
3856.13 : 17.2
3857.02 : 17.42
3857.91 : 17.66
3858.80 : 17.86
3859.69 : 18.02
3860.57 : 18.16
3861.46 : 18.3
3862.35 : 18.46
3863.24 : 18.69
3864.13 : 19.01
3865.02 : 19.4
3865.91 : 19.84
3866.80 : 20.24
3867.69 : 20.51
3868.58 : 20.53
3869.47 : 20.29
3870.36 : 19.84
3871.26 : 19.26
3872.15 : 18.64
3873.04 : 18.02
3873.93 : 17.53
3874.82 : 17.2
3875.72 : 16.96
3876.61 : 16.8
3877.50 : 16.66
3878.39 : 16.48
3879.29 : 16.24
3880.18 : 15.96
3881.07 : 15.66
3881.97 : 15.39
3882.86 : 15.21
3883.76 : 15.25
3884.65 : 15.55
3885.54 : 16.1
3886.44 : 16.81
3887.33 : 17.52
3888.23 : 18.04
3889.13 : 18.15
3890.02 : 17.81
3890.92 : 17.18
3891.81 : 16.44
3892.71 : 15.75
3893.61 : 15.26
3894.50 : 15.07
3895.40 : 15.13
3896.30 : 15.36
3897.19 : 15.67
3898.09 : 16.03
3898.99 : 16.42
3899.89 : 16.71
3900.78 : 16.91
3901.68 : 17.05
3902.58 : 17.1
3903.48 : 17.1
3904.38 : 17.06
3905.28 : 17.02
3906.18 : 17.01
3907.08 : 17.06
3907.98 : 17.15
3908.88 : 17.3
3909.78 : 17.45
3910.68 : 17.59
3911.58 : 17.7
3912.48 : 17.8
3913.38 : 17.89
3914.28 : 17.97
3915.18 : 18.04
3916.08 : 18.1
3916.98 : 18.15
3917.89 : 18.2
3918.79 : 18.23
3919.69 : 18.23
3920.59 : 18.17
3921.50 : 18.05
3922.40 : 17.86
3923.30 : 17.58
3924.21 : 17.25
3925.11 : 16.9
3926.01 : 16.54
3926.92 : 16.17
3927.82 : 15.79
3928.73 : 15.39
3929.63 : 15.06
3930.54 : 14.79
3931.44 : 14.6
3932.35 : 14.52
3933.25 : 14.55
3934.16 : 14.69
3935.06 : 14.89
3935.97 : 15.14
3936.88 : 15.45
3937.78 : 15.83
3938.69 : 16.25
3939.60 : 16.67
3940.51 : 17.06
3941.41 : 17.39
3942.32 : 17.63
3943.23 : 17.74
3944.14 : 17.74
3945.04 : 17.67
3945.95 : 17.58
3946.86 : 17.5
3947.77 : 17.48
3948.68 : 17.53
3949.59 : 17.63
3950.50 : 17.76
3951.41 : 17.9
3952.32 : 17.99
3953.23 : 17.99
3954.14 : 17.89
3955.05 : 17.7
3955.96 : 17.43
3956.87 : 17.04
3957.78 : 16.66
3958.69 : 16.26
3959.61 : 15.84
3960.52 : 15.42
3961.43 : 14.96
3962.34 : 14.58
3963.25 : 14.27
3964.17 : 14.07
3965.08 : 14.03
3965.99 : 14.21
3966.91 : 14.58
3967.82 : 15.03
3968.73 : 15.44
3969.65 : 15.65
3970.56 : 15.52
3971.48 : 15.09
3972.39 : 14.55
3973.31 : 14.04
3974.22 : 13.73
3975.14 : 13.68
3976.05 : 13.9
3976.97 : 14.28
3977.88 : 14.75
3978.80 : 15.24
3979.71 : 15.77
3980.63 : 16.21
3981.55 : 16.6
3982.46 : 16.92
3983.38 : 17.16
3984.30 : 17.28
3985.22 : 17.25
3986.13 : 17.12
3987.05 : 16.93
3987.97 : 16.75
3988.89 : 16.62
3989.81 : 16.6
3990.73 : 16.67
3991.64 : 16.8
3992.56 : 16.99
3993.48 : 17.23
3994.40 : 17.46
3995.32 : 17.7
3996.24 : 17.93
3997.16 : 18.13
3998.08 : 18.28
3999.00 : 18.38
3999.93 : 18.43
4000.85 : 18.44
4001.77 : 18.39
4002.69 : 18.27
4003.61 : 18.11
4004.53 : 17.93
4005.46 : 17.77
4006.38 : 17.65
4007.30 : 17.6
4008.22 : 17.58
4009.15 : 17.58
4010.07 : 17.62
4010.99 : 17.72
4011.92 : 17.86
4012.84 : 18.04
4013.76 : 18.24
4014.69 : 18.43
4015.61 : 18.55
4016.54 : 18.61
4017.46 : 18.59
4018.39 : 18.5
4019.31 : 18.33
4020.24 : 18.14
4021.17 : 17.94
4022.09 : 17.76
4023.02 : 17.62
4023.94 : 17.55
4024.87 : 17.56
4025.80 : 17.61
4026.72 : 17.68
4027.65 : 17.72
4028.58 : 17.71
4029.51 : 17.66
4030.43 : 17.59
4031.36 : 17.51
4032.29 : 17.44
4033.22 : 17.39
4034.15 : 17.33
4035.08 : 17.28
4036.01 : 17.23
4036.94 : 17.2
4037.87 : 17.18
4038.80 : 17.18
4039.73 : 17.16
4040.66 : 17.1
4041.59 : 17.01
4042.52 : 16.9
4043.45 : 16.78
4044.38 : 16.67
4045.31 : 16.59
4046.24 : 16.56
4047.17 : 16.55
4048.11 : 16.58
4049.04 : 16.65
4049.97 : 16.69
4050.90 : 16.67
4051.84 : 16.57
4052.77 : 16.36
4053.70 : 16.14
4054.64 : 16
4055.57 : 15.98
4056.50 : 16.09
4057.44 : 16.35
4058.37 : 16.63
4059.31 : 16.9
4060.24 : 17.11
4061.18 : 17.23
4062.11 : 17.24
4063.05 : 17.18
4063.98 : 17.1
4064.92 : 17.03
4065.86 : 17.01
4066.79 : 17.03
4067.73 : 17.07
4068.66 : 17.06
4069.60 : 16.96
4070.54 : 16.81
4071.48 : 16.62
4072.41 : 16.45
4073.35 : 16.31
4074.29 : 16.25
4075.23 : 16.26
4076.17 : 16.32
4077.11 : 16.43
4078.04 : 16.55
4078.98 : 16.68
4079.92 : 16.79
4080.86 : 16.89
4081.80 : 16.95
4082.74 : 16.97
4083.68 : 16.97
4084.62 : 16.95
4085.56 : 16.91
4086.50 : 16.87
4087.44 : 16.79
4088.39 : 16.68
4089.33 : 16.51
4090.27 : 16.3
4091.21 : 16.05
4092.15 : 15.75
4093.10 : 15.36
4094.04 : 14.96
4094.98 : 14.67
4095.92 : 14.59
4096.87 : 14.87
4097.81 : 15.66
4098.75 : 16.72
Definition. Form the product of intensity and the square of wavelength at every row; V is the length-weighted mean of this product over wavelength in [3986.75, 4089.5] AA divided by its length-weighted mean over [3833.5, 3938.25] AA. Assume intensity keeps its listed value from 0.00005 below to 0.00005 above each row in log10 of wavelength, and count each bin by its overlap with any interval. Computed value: 1.11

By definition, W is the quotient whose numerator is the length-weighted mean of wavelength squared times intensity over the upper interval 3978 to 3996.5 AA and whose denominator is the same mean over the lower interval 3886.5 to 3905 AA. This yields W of 1.06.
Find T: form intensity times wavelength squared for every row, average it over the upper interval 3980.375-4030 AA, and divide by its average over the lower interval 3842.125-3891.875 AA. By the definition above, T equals 1.09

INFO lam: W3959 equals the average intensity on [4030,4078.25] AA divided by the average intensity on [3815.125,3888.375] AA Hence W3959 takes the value 1.02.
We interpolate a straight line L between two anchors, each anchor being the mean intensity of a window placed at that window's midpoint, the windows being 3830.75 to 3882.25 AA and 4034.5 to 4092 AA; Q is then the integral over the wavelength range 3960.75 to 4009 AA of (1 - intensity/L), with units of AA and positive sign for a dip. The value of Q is 1.1 AA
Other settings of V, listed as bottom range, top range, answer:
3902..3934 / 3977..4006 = 1.05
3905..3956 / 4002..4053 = 1.08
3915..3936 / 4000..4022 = 1.14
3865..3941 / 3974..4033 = 1.08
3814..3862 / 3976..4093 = 1.19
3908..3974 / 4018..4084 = 1.09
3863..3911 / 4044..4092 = 1.06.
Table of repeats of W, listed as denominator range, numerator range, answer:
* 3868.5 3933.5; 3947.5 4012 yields 1.02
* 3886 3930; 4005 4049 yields 1.09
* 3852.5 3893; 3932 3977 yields 0.95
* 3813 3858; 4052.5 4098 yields 1.18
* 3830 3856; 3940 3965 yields 1.17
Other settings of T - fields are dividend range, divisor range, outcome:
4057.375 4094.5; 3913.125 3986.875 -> 1.09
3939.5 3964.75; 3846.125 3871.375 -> 0.97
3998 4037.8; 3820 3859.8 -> 1.26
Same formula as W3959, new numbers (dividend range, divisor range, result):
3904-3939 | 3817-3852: 1.10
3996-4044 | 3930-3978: 1.12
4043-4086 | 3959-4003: 1.04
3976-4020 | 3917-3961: 1.04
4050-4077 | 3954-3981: 1.09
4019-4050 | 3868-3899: 1.02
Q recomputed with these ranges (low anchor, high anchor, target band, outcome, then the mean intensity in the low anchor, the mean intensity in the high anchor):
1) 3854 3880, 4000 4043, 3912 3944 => 2.4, 18.2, 17.8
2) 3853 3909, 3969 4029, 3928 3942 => 1.4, 17.3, 17.1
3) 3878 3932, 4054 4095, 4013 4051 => -1.9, 16.8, 16.6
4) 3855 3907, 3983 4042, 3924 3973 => 3.8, 17.3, 17.6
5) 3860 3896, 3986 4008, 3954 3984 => 3.7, 17.5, 17.6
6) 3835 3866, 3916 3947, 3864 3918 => -2.3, 16.5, 16.6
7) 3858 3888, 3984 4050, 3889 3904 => 1.1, 17.8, 17.5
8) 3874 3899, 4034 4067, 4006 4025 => -1.5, 16.3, 16.8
